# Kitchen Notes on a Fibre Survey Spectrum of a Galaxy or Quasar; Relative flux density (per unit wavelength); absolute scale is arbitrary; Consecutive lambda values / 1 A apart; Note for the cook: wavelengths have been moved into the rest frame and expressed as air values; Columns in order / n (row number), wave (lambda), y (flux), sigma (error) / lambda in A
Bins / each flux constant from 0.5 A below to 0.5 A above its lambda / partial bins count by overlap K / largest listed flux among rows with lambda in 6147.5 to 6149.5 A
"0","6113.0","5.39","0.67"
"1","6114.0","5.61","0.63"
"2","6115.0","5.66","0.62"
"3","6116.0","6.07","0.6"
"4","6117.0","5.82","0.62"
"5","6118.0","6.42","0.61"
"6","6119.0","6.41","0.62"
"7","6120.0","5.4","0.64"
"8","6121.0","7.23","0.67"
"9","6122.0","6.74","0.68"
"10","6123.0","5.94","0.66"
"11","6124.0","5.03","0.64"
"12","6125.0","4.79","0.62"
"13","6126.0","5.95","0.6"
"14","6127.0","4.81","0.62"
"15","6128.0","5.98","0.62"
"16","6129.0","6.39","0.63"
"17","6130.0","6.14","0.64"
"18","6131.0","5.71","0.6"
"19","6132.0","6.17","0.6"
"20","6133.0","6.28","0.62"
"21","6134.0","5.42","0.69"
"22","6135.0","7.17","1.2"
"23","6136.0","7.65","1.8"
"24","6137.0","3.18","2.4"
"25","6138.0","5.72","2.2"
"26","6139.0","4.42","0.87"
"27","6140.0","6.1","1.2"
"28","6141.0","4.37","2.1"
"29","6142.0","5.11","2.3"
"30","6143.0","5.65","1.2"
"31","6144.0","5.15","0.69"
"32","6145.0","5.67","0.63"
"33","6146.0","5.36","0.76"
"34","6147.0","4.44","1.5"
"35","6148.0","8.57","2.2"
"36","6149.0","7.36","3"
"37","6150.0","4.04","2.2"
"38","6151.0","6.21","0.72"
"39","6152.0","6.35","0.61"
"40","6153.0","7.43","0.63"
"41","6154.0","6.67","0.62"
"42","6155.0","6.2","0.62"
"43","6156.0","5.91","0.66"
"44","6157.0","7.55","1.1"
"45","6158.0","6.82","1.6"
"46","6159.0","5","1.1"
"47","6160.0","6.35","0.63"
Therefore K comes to 8.57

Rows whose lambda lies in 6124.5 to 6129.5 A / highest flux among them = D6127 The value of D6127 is 6.39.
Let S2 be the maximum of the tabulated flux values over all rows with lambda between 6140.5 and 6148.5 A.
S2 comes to 8.57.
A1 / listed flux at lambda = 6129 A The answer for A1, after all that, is 6.39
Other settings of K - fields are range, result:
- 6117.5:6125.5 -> 7.23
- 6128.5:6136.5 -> 7.65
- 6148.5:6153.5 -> 7.43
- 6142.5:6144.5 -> 5.65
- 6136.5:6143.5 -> 6.1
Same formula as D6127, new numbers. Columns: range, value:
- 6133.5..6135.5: 7.17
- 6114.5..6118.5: 6.42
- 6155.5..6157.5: 7.55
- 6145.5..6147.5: 5.36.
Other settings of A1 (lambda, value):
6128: 5.98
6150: 4.04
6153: 7.43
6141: 4.37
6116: 6.07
